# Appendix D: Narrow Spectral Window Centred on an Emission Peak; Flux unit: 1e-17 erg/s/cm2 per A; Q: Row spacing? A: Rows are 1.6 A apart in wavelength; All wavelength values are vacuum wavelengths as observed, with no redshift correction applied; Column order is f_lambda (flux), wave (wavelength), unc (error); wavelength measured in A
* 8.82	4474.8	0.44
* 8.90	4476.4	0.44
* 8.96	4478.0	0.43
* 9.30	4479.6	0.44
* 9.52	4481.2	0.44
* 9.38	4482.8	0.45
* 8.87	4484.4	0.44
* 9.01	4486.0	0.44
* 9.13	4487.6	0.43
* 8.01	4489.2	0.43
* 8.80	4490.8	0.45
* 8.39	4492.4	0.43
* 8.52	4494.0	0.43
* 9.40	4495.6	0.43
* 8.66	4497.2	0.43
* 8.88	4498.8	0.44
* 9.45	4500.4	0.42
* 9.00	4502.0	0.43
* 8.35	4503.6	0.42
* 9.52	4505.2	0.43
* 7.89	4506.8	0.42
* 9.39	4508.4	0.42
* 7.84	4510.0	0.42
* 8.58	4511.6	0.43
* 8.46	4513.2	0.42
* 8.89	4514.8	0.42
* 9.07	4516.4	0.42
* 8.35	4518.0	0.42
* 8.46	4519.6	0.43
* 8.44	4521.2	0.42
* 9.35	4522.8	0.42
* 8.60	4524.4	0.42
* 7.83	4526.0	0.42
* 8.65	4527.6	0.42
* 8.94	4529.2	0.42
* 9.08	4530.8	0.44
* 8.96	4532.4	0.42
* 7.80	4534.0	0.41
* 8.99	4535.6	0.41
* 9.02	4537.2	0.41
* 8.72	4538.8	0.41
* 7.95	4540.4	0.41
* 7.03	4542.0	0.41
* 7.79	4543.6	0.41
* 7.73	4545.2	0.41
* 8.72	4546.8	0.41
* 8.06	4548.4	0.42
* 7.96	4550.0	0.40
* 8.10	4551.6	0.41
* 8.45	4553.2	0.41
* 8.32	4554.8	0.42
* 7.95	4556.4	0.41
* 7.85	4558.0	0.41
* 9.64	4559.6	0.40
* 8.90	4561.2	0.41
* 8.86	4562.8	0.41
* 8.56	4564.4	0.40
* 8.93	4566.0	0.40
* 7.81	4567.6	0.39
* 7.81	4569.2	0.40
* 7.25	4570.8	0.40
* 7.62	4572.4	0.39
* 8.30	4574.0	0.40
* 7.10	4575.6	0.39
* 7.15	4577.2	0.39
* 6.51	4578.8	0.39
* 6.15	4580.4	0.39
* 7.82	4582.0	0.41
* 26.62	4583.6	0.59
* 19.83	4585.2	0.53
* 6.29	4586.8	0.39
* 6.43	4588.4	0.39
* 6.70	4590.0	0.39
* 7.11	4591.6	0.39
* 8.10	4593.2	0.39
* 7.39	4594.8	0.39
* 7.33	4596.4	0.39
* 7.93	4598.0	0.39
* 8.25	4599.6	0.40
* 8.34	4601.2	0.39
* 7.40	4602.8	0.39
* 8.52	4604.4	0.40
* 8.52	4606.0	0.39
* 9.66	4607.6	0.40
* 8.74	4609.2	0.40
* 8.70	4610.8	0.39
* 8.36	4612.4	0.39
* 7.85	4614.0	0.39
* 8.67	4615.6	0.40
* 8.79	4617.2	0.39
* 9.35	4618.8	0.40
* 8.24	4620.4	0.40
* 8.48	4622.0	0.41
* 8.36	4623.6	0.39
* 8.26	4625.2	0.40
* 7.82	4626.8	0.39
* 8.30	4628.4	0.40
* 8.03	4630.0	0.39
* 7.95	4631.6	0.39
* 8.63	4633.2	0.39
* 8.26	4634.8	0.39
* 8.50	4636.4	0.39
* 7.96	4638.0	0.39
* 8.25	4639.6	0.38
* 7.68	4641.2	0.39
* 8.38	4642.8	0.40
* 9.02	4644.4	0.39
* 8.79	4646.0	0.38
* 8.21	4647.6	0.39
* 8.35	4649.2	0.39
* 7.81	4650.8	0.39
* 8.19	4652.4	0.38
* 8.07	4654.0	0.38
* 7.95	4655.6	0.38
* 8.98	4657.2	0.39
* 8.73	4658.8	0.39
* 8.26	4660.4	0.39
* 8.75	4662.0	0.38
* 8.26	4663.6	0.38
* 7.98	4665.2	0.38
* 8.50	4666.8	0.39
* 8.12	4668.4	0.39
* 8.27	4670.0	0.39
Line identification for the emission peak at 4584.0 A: H-gamma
